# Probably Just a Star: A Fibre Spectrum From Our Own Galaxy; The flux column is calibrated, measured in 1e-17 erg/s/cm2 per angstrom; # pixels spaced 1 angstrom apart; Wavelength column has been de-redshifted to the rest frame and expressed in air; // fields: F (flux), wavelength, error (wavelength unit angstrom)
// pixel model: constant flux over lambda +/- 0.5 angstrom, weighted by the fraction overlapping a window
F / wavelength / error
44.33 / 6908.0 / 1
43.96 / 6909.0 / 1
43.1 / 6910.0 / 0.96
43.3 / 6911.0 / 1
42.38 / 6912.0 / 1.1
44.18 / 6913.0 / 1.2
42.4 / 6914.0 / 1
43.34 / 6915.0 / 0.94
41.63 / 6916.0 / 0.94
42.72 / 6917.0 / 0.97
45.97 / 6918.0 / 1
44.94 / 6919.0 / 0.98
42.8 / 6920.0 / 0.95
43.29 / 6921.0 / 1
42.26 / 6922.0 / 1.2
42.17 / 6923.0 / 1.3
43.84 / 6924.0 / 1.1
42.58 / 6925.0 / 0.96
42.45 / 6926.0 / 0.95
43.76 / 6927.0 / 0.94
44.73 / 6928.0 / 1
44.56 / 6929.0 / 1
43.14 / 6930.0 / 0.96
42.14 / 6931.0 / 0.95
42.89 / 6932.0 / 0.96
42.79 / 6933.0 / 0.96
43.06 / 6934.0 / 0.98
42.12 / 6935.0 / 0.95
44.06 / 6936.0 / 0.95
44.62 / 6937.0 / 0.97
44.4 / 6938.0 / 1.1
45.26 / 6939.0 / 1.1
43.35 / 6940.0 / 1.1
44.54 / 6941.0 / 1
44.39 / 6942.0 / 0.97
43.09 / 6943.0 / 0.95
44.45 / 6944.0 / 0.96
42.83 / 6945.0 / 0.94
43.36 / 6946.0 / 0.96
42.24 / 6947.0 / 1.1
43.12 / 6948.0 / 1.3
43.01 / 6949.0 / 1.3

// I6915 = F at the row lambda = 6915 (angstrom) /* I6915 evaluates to 43.34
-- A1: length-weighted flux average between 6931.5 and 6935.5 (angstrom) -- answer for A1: 42.7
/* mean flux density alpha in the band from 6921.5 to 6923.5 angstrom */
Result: 42.2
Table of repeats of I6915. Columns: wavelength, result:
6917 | 42.72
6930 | 43.14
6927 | 43.76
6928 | 44.73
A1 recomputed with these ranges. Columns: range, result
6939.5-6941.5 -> 43.9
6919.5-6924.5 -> 42.9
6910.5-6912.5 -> 42.8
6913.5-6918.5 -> 43.2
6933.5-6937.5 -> 43.5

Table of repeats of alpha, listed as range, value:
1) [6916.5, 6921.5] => 43.9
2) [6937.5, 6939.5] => 44.8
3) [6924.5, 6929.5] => 43.6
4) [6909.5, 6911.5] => 43.2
